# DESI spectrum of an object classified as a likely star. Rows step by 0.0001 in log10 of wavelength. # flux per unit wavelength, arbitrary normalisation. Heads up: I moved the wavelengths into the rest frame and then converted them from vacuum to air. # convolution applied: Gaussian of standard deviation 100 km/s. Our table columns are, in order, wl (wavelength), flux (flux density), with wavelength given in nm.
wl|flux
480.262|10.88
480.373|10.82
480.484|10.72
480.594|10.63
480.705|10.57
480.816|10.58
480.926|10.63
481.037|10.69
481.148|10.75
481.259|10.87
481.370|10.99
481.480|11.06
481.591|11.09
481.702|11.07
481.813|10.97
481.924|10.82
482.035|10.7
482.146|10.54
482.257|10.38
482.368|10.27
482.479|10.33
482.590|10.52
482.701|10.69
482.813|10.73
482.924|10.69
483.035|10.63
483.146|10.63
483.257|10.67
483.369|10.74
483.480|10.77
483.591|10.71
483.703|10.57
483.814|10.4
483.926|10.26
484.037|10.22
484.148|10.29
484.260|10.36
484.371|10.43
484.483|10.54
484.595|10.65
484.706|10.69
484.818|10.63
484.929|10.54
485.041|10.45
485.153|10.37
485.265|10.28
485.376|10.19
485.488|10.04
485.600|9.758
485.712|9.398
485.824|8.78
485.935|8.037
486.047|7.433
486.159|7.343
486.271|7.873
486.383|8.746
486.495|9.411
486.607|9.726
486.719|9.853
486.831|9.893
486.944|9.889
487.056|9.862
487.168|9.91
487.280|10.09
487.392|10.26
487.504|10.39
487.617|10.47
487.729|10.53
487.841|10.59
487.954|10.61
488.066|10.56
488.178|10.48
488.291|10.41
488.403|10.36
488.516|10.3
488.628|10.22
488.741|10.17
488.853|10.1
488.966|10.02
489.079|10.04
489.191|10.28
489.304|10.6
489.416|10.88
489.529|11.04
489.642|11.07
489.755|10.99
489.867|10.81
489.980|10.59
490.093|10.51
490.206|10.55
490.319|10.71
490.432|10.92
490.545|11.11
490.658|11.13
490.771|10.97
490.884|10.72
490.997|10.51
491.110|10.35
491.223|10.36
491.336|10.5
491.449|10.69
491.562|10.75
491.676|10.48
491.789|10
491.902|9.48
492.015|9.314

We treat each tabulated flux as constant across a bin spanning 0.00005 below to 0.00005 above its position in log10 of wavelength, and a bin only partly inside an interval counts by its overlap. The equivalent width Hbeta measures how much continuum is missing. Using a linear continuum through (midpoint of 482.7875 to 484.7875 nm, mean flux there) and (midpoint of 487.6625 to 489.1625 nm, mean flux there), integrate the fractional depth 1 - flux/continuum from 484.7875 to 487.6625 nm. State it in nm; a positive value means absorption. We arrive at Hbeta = 0.23 nm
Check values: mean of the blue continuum 10.6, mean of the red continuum 10.3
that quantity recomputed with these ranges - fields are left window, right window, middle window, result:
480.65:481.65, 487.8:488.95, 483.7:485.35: 0.03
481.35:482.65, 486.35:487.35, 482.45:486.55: 0.08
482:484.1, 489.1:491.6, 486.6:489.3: 0.11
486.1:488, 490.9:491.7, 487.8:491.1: -0.13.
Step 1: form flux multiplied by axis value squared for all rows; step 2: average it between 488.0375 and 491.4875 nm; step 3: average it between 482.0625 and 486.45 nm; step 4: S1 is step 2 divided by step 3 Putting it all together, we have 1.08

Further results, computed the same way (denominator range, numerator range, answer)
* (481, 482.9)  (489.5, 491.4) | 1.04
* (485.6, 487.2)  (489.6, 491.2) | 1.21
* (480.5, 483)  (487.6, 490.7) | 1.02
